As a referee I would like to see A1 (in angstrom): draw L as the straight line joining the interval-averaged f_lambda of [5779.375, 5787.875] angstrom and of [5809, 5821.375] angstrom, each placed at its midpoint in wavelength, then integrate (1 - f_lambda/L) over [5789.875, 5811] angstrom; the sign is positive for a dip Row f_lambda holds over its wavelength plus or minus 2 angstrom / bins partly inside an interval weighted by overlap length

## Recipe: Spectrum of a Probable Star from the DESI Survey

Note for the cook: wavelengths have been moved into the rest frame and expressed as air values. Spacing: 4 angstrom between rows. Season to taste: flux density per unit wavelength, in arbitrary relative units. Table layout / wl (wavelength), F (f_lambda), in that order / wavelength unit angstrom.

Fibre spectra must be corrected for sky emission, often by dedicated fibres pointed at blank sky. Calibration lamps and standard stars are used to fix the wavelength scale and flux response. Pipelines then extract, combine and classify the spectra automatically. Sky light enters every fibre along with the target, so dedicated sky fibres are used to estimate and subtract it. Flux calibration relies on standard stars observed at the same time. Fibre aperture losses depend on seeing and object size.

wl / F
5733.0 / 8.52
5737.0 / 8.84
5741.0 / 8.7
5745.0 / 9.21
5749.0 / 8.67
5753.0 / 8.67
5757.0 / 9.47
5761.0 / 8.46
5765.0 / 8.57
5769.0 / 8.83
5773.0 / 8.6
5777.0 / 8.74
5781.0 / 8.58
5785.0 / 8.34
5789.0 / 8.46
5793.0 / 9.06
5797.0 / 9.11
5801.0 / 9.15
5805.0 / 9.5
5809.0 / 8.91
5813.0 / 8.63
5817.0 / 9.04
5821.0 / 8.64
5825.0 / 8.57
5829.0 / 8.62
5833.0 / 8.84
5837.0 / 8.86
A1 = -1.14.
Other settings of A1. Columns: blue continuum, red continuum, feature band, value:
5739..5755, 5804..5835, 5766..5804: 0.2 angstrom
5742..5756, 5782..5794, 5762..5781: 0.1 angstrom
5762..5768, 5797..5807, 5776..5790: 0.6 angstrom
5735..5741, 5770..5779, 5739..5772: -0.3 angstrom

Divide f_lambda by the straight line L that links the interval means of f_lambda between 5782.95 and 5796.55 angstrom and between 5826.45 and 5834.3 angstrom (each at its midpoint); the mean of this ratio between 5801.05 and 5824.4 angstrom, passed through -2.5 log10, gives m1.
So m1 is -0.03 mag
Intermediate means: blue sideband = 8.68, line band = 8.94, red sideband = 8.71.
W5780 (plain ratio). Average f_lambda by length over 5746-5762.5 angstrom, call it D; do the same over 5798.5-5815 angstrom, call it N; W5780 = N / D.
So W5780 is 1.0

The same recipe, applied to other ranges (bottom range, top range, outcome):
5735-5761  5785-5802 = 1.00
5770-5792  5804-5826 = 1.03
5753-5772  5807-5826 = 1.00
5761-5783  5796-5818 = 1.05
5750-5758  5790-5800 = 1.01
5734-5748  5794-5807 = 1.04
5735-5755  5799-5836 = 1.01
